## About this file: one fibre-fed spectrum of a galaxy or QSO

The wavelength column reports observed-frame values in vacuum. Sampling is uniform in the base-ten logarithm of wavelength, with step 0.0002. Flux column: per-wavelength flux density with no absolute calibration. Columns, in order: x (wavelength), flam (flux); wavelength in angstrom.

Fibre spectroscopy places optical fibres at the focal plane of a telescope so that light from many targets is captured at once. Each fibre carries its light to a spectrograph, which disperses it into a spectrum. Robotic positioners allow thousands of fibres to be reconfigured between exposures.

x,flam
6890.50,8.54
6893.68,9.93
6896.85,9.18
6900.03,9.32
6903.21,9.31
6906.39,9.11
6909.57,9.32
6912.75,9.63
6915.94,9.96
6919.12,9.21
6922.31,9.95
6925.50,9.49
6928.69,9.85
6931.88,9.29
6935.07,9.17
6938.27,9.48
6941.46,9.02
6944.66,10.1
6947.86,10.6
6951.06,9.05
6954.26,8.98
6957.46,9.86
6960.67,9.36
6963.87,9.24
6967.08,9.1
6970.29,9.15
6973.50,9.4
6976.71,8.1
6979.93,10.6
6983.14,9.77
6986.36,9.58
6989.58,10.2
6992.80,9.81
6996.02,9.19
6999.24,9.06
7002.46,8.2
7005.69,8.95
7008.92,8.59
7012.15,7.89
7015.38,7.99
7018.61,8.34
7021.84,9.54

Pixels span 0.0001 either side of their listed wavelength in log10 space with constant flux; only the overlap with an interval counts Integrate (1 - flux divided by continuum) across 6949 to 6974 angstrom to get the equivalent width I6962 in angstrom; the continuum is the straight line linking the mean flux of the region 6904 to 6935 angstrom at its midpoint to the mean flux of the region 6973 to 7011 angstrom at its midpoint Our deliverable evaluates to 0.2 angstrom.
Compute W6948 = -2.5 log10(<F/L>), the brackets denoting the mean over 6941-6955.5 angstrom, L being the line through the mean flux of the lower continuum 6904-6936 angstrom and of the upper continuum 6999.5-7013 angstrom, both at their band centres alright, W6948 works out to -0.050 mag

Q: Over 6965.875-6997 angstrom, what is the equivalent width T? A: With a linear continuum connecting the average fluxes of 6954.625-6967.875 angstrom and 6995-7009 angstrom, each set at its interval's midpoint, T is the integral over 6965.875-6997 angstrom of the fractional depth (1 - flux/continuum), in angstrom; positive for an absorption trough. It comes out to -1.4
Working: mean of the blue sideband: 9.37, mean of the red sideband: 8.8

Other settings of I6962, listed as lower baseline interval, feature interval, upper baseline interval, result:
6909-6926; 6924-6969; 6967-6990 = 0.4 angstrom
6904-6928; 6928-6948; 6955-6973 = -0.3 angstrom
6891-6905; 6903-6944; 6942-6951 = 0.9 angstrom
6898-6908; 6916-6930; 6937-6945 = -0.5 angstrom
